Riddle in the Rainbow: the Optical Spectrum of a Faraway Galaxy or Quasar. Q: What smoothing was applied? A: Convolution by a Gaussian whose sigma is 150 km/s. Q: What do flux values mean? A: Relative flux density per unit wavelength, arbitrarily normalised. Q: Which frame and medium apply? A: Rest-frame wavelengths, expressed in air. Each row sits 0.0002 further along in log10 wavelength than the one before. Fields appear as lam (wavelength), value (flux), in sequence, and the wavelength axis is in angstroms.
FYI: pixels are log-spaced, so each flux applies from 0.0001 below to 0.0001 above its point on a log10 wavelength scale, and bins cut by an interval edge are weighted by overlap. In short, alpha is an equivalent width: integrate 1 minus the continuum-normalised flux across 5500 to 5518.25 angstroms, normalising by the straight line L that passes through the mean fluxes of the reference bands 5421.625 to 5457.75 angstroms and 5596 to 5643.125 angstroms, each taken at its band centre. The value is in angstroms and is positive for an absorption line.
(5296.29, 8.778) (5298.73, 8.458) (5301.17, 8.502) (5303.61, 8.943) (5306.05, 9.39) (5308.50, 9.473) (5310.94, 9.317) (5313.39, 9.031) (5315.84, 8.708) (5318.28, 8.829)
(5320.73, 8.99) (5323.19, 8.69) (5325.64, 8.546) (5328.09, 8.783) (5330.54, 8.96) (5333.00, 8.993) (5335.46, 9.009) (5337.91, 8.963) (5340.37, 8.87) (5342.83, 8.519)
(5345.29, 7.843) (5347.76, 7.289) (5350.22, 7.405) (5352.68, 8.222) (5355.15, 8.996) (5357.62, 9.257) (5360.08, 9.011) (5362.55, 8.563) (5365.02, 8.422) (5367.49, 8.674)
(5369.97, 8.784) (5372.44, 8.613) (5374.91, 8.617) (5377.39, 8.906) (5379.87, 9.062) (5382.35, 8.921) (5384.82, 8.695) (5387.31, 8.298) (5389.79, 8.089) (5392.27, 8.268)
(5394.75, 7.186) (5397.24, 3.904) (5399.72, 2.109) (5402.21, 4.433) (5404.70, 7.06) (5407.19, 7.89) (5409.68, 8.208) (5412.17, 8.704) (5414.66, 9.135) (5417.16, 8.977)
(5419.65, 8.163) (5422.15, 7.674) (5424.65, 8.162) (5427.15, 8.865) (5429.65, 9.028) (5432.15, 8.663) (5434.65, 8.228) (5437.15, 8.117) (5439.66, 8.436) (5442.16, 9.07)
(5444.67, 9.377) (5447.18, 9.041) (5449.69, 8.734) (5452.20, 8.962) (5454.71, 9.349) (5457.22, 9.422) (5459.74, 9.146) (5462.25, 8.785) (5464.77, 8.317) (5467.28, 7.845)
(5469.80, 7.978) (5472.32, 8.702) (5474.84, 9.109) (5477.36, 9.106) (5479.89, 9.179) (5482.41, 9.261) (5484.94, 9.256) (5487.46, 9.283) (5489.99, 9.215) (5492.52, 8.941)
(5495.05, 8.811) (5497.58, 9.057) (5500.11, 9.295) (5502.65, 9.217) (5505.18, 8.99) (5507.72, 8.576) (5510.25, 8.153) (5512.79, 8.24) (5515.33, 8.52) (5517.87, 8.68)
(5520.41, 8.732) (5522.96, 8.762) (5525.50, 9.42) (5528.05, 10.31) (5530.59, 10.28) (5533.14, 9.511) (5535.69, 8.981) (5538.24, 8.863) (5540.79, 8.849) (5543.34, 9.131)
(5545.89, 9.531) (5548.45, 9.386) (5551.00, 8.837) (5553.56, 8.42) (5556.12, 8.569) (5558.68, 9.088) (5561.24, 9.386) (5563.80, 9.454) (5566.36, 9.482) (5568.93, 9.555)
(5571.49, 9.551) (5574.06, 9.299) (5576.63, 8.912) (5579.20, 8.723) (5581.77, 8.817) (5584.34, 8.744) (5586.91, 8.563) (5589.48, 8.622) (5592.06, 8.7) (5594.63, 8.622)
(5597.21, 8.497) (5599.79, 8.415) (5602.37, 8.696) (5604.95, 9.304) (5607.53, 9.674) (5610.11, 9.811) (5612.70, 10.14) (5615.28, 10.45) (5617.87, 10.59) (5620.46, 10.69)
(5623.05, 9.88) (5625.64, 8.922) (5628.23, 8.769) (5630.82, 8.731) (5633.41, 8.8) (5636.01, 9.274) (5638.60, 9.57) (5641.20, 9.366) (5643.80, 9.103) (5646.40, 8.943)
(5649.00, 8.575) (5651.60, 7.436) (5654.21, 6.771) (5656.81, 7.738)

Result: 0.7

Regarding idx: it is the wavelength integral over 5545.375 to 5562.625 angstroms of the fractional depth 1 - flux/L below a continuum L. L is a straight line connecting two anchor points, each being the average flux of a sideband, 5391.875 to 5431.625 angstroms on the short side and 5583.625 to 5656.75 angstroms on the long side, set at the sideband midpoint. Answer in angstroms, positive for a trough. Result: -1.0 angstroms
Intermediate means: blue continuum 7.37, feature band 9.01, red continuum 9.04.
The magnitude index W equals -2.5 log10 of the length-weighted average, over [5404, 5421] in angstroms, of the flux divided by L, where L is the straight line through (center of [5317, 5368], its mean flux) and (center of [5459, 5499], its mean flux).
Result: 0.051 mag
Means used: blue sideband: 8.61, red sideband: 8.87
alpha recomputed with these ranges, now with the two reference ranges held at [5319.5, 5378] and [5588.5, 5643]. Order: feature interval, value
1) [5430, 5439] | 0.44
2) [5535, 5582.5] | 0.33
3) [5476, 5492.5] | -0.41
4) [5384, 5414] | 6.26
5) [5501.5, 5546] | 0.22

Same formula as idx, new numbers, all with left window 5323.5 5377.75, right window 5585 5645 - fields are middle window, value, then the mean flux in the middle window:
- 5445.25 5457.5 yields -0.3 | 9.09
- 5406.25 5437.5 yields 1.1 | 8.46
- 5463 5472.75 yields 0.8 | 8.2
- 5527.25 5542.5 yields -0.6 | 9.43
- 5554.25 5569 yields -0.1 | 9.2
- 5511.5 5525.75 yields 0.5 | 8.67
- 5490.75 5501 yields -0.1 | 9.03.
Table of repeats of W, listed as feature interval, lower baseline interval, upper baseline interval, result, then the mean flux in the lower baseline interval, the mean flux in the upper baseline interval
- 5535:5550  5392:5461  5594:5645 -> -0.036 mag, 8.01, 9.37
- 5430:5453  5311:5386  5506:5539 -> 0.014 mag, 8.68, 9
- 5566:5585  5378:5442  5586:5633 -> -0.012 mag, 7.81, 9.28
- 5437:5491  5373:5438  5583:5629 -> -0.083 mag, 7.83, 9.29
